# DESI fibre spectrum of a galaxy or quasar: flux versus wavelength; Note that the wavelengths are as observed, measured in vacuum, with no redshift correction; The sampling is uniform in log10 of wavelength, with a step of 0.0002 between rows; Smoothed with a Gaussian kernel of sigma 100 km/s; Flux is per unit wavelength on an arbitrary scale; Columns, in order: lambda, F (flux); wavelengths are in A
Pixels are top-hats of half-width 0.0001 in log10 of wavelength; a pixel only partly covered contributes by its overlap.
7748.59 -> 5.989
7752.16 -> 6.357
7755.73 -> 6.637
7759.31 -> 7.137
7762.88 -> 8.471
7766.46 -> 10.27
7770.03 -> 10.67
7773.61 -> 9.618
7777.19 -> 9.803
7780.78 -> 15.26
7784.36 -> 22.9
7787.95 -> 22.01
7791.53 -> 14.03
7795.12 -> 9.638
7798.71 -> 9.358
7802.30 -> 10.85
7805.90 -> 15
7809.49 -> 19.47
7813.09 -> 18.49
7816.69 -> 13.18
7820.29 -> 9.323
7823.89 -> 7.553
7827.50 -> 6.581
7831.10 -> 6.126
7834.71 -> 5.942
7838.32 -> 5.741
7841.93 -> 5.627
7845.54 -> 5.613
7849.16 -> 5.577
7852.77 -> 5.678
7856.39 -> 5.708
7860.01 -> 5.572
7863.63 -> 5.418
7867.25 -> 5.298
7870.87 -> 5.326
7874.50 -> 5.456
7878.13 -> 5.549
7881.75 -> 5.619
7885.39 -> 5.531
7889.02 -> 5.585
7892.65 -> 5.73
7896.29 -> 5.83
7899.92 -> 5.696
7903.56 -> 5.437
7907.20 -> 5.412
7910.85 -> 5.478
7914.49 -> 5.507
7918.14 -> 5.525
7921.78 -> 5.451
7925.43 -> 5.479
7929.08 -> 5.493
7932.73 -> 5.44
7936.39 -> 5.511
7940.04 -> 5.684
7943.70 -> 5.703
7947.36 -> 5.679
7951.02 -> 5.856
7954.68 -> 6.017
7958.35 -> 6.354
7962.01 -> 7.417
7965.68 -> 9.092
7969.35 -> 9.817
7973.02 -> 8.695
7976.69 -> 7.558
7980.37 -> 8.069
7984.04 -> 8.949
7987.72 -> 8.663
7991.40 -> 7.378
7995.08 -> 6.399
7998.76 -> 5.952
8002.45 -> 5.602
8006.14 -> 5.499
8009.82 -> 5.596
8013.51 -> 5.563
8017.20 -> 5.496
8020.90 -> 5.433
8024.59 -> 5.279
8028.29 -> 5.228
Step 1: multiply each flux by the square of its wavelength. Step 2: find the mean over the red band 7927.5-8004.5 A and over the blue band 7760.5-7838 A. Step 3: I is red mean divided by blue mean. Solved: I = 0.60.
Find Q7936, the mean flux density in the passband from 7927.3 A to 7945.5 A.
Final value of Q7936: 5.57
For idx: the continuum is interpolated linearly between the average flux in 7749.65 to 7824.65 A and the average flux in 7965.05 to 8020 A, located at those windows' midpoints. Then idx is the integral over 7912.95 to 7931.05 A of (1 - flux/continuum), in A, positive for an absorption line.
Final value 6.9 A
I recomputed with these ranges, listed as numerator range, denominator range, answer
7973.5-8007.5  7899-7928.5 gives 1.34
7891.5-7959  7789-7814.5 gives 0.41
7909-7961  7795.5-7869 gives 0.68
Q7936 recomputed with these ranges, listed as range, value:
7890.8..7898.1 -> 5.78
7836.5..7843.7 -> 5.68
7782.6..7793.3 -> 19.7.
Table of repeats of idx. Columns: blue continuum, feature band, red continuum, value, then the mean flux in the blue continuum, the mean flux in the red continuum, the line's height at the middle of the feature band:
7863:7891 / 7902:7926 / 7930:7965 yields 1.29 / 5.48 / 6.05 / 5.78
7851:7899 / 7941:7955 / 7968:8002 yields 2.53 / 5.56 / 7.82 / 7.06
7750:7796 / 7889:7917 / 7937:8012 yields 9.96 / 11.8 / 6.97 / 8.67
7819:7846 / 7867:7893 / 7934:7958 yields 2.98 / 6.56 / 5.77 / 6.23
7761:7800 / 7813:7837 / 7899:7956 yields 4.32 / 12.9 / 5.58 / 10.7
